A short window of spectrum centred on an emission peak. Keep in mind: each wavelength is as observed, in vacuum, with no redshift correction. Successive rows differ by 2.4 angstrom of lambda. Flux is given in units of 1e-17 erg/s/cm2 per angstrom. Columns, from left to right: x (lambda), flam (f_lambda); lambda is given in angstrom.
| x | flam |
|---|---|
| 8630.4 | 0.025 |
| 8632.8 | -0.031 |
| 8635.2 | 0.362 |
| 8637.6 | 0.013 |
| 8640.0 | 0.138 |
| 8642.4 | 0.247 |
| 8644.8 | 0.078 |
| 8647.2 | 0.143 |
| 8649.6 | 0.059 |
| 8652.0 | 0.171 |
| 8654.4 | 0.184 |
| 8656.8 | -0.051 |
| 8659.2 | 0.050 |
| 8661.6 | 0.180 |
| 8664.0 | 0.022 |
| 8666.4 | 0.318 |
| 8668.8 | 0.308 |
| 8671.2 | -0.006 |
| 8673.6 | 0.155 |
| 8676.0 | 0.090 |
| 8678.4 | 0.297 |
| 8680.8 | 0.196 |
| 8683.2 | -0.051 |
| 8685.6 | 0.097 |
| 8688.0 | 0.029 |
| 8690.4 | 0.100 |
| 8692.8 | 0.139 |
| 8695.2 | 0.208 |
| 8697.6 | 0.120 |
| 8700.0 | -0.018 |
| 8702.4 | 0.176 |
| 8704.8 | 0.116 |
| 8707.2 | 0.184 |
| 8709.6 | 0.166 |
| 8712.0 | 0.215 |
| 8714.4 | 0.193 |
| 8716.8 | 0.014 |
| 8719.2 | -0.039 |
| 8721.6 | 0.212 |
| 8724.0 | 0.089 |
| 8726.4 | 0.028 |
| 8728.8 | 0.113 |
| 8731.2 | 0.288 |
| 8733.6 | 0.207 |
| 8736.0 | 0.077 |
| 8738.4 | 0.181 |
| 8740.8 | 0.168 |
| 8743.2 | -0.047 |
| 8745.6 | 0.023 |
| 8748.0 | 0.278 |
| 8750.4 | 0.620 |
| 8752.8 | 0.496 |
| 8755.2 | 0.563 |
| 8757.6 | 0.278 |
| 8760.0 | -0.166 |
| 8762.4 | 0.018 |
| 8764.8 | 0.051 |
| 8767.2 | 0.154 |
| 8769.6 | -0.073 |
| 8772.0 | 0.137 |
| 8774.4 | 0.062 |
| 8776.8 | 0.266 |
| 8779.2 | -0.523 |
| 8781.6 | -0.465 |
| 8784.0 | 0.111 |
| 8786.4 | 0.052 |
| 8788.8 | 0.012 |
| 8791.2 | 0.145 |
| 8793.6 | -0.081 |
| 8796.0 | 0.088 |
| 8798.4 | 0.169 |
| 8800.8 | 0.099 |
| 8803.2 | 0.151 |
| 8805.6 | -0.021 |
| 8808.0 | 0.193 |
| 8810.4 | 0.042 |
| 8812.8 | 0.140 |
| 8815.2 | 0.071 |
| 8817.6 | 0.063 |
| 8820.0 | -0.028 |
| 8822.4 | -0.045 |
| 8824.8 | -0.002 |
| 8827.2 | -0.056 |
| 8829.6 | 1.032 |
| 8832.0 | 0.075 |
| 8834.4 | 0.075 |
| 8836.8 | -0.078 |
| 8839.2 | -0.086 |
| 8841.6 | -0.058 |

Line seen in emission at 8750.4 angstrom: H-beta 4861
